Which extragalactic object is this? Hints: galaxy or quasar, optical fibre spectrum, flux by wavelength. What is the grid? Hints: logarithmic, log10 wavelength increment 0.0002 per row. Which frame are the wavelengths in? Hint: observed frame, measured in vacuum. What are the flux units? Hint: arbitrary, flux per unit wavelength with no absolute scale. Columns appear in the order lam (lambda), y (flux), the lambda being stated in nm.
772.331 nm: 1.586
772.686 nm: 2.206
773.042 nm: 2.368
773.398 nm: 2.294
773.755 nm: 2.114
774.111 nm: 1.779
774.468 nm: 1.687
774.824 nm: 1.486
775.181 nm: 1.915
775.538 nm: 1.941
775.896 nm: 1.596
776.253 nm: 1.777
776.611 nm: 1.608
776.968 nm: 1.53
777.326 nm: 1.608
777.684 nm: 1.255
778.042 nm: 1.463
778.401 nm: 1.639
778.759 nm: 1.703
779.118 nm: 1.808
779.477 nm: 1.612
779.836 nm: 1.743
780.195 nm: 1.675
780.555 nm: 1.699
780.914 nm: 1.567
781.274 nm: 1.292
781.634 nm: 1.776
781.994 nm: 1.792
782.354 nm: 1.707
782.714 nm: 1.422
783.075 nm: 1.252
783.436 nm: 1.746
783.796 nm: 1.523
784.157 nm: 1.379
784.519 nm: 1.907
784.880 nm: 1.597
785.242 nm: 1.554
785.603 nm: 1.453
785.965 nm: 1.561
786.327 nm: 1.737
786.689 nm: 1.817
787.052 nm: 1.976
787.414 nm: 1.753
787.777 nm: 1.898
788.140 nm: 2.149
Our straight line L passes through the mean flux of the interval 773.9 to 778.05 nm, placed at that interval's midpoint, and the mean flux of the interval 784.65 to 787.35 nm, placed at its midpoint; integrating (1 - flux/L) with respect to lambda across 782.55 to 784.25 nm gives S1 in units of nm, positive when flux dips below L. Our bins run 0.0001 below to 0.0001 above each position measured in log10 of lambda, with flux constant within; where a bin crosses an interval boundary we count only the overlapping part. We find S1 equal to 0.21 nm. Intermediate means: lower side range 1.65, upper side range 1.68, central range 1.47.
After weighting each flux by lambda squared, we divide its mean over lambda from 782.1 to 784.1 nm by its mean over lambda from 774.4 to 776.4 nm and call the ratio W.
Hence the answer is 0.90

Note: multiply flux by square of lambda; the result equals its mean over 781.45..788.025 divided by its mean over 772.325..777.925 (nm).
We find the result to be 0.9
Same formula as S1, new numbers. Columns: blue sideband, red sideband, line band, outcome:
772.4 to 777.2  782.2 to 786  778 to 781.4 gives 0.13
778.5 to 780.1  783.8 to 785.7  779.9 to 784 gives 0.14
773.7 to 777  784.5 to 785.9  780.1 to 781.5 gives 0.08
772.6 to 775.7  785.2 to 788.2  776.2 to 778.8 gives 0.49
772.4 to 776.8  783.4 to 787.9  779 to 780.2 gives 0.06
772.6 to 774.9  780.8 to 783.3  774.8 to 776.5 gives 0.12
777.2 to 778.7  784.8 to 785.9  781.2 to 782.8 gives -0.11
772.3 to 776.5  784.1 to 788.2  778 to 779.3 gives 0.12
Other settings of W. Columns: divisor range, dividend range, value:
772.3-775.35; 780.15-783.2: 0.82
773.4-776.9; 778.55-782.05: 0.94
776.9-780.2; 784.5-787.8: 1.09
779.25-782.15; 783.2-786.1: 0.97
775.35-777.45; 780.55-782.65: 0.98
